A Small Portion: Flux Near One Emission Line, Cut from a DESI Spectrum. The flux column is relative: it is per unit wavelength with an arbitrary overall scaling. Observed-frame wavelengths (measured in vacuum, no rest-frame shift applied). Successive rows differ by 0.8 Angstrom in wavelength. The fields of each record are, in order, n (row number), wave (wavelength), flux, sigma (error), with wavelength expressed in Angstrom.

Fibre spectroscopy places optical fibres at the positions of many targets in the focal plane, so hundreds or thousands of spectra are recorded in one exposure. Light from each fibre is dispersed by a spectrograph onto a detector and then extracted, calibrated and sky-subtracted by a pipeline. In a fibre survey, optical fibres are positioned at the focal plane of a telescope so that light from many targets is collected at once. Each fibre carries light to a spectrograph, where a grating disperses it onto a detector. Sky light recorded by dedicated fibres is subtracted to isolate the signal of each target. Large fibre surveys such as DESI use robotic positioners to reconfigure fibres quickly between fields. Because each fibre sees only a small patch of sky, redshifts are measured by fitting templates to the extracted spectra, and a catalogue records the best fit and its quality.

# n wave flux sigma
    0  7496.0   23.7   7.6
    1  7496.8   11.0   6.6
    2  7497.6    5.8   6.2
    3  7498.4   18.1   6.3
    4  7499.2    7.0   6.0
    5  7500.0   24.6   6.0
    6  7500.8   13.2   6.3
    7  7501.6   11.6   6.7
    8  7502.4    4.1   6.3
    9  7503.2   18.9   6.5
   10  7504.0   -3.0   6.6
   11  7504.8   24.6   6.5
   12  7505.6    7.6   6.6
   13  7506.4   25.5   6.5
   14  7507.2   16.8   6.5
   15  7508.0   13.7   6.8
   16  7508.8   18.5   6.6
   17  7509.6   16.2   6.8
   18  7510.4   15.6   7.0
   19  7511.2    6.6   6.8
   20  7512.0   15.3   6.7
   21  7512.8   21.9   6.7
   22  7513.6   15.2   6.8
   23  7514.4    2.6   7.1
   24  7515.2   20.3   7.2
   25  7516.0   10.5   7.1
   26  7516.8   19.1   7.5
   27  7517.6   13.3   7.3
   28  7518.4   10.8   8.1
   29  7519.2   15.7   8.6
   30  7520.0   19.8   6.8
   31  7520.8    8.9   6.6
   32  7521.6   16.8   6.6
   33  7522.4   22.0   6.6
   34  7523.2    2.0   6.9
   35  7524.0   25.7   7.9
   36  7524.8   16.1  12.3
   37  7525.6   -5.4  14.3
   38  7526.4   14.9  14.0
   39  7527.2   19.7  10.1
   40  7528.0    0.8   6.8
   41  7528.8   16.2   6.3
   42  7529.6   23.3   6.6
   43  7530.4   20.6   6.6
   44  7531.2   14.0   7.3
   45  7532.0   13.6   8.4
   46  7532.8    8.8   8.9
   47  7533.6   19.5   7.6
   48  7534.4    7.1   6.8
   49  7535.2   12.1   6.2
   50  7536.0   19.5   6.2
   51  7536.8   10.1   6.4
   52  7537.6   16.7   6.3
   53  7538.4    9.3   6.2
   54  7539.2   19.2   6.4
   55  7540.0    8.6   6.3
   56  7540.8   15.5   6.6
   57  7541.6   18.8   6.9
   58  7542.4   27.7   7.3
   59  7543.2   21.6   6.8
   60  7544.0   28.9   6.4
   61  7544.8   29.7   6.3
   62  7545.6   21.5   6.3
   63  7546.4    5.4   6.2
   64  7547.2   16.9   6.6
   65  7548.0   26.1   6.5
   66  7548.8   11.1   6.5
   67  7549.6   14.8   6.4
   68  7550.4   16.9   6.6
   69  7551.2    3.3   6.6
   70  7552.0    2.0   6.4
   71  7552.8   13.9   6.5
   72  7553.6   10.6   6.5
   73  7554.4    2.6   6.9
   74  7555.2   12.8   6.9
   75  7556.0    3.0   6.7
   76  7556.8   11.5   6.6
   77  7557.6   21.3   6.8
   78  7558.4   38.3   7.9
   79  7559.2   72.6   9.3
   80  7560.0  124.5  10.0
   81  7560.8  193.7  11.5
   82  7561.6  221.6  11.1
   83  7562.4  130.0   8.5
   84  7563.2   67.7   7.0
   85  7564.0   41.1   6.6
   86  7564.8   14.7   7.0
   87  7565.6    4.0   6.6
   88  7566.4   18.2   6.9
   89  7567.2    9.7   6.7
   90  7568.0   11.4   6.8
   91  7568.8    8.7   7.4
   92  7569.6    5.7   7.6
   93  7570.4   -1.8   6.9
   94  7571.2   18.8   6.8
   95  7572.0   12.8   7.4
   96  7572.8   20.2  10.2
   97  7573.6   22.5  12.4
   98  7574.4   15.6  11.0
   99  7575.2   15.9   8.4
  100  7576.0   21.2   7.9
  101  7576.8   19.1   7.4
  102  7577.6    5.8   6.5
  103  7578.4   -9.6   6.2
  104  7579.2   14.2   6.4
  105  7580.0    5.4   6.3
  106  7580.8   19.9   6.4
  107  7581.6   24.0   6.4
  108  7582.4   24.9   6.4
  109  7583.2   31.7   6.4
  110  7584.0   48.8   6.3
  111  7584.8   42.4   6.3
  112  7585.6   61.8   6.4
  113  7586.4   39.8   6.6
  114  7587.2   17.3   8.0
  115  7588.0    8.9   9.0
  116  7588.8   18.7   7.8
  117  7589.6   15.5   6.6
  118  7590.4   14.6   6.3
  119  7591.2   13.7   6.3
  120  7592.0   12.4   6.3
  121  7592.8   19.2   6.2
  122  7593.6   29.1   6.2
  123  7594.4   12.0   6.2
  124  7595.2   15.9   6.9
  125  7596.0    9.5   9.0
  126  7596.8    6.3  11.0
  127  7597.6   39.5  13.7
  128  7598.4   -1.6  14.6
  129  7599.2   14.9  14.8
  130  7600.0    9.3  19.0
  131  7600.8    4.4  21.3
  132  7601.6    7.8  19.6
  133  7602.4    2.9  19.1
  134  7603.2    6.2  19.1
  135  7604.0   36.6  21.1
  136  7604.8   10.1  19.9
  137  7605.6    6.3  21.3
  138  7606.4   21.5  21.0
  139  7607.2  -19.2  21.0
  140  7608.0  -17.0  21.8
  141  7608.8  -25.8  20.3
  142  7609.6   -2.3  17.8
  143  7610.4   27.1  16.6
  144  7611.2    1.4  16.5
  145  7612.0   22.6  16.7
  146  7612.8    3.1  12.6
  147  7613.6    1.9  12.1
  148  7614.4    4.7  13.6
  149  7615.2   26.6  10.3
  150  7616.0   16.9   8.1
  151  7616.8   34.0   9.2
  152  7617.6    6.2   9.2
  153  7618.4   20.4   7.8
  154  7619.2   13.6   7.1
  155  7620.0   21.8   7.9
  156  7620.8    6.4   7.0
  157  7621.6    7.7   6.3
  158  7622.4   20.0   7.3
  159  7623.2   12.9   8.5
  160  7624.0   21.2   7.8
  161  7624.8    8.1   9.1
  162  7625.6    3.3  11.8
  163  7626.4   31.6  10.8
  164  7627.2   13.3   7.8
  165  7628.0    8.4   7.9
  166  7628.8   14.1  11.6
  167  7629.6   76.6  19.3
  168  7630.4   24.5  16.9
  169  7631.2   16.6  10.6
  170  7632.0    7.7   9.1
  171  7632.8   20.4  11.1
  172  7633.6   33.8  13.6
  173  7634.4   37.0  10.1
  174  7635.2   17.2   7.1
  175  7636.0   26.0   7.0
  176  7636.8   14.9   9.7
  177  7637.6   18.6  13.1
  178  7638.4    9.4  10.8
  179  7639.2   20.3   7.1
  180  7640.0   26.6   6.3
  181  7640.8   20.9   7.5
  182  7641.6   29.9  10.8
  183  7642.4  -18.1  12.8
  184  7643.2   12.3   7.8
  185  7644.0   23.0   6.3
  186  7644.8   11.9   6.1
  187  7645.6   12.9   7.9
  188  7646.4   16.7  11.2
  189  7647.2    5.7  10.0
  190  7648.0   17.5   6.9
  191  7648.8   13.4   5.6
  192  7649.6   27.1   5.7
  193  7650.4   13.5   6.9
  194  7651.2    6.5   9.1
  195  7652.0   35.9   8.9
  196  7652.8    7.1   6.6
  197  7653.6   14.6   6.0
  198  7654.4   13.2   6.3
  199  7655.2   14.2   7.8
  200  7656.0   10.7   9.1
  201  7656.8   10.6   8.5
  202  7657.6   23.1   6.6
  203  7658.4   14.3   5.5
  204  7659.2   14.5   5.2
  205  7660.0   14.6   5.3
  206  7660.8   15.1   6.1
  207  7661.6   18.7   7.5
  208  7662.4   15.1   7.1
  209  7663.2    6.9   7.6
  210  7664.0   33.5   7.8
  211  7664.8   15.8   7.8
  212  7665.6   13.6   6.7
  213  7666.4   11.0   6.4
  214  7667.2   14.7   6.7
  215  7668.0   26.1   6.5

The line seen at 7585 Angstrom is [N II] 6583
